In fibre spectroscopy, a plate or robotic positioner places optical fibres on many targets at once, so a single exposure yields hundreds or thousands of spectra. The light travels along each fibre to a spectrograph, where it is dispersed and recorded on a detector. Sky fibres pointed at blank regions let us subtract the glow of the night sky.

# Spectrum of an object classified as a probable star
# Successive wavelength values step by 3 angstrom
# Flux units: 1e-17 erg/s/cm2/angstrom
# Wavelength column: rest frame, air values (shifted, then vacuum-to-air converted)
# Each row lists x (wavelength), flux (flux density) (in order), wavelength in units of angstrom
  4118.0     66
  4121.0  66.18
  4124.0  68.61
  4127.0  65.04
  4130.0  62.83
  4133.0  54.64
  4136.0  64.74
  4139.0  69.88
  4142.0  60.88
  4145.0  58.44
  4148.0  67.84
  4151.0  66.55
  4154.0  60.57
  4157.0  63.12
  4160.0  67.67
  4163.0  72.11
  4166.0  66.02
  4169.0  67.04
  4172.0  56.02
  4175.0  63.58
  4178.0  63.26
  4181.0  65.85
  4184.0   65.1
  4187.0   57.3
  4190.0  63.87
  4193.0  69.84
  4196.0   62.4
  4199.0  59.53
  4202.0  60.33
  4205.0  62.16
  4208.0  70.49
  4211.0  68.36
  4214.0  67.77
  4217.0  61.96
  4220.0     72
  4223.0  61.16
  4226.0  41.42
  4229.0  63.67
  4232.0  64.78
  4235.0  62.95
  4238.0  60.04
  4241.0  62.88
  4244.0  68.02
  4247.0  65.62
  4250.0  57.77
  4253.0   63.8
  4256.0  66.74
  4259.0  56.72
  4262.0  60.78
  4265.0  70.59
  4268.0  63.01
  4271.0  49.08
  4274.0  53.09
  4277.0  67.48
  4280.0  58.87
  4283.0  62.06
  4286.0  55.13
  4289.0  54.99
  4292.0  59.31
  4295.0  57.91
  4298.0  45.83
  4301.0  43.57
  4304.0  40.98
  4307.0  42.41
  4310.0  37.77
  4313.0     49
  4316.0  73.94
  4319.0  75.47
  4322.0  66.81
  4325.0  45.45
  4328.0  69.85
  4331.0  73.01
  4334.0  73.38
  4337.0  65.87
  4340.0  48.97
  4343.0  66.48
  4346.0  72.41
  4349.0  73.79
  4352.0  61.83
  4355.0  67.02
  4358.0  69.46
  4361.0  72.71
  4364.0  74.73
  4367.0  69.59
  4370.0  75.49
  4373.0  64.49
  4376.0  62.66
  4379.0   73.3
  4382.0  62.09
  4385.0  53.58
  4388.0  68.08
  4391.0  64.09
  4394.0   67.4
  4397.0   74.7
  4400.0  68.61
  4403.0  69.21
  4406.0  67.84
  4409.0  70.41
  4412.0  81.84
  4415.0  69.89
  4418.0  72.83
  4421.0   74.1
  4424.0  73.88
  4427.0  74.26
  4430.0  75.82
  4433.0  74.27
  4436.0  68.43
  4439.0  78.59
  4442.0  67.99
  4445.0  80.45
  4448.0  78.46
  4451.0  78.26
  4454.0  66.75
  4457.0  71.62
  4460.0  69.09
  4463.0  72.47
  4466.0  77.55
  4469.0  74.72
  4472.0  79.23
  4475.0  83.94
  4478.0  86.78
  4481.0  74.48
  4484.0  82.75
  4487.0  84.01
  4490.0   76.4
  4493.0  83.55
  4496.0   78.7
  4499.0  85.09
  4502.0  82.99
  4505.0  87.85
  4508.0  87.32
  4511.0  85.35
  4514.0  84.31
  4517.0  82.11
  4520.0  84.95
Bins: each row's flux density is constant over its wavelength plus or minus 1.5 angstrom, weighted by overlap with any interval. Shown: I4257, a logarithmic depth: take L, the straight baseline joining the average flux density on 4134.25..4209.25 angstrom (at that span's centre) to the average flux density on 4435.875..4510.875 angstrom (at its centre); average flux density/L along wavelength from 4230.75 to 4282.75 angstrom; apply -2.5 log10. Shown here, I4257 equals 0.11 mag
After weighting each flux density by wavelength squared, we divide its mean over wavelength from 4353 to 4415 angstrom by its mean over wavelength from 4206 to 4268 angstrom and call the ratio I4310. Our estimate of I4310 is 1.16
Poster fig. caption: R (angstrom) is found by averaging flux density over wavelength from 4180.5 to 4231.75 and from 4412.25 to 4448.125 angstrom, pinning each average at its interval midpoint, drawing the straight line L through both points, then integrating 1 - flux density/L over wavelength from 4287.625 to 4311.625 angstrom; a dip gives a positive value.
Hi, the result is 7.0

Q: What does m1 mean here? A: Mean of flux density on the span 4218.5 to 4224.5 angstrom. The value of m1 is 66.6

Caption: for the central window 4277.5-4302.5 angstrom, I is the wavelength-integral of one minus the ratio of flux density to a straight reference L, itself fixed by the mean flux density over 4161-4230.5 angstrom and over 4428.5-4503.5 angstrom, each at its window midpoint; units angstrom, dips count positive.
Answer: 4.8 angstrom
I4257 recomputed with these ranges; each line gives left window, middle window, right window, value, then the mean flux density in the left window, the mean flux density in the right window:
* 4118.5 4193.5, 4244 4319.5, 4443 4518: 0.22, 64.2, 79.7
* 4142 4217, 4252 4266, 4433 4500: 0.07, 64.3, 77.1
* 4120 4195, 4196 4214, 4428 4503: 0.03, 64.3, 77.2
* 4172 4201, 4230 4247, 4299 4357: -0.03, 63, 60.4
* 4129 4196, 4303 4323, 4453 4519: 0.28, 63.9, 80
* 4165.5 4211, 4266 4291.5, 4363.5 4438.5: 0.14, 63.6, 70.1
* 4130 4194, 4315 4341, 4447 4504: 0.09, 63.9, 78.3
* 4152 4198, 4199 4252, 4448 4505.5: 0.06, 64.2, 78.6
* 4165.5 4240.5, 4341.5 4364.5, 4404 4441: 0.01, 63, 73.4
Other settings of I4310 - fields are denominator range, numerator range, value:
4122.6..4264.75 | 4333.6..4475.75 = 1.23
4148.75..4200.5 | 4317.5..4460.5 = 1.20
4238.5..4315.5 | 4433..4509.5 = 1.51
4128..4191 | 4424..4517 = 1.42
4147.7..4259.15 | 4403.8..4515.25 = 1.37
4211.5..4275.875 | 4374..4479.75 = 1.28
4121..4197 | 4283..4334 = 0.94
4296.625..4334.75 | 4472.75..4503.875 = 1.57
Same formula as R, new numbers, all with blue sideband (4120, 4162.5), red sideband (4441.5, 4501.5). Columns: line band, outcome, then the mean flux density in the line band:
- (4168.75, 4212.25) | 1.79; 63.6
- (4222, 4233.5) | 1.73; 57.6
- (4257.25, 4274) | 2.38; 59.5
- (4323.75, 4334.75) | 1.02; 65.3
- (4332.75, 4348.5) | 1.44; 65.8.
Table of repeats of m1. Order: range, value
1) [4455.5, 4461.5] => 70.4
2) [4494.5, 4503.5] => 82.3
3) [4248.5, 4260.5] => 61.3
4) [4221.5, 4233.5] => 57.8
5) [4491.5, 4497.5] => 81.1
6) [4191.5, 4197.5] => 66.1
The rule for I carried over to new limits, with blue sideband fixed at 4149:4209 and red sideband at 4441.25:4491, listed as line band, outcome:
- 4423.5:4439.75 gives 0.3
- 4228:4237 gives 0.4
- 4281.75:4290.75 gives 1.5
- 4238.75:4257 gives 0.9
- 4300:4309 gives 3.6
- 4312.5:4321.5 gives 0.3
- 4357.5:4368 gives 0.1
